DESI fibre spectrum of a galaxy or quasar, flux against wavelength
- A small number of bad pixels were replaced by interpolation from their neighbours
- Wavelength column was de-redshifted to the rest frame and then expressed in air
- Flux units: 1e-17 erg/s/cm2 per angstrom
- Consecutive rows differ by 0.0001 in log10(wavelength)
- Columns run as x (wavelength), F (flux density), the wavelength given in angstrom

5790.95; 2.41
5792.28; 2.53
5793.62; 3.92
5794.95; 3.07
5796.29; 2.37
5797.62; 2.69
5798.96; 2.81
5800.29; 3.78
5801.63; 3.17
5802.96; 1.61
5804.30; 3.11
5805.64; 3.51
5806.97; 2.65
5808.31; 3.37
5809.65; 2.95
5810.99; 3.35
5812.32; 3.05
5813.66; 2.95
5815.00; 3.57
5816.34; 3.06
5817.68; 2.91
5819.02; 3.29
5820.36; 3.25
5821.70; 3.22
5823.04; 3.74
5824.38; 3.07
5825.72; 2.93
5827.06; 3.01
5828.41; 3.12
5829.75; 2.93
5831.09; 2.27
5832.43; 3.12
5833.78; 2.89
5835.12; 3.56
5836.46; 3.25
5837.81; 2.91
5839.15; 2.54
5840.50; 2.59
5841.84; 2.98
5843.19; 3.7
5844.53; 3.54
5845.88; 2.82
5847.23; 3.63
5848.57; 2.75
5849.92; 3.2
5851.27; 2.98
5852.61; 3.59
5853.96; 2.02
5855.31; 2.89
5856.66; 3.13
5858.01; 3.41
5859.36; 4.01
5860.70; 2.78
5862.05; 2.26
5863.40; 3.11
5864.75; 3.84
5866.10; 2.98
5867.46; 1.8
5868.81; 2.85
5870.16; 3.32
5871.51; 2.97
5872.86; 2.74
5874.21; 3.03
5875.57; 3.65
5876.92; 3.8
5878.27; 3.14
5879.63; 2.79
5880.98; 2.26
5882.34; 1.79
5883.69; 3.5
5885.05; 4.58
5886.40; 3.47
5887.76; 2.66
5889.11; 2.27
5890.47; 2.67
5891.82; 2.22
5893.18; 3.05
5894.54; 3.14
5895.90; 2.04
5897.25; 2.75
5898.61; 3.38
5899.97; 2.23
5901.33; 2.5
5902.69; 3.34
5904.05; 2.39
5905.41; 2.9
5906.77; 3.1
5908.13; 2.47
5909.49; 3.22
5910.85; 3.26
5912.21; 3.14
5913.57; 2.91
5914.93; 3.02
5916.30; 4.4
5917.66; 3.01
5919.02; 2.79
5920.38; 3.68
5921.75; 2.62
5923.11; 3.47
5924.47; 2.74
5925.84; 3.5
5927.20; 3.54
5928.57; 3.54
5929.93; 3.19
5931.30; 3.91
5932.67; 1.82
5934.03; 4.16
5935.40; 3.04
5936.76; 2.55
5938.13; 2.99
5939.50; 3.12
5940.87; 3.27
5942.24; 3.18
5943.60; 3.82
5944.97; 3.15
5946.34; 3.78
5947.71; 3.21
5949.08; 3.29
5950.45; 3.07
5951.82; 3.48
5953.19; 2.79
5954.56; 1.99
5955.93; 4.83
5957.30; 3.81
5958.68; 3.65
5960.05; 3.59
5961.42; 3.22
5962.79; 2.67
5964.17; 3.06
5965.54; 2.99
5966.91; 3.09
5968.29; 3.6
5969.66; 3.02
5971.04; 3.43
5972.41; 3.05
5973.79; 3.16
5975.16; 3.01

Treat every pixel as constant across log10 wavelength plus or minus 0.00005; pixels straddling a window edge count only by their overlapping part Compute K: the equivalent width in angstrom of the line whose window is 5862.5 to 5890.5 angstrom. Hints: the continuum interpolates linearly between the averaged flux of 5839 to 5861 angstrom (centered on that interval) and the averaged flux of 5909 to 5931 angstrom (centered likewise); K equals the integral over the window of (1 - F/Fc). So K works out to 1.38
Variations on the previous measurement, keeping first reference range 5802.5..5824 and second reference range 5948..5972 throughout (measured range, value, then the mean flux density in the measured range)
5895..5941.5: 2.37 angstrom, 3.06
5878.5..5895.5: 1.76 angstrom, 2.86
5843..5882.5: 1.63 angstrom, 3.03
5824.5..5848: 0.69 angstrom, 3.05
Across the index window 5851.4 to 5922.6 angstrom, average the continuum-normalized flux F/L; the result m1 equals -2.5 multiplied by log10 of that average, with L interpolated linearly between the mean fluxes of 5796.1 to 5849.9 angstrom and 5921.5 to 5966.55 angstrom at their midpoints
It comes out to 0.06 mag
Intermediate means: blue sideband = 3.06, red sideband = 3.25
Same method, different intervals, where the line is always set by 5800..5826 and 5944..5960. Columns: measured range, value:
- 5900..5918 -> 0.097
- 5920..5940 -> 0.053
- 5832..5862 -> 0.034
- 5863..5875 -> 0.093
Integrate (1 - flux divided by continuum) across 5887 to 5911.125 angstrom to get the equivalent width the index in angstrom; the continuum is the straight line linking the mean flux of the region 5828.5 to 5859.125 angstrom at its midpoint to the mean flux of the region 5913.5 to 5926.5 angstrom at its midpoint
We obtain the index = 3.26 angstrom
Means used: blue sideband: 3.05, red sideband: 3.23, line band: 2.75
